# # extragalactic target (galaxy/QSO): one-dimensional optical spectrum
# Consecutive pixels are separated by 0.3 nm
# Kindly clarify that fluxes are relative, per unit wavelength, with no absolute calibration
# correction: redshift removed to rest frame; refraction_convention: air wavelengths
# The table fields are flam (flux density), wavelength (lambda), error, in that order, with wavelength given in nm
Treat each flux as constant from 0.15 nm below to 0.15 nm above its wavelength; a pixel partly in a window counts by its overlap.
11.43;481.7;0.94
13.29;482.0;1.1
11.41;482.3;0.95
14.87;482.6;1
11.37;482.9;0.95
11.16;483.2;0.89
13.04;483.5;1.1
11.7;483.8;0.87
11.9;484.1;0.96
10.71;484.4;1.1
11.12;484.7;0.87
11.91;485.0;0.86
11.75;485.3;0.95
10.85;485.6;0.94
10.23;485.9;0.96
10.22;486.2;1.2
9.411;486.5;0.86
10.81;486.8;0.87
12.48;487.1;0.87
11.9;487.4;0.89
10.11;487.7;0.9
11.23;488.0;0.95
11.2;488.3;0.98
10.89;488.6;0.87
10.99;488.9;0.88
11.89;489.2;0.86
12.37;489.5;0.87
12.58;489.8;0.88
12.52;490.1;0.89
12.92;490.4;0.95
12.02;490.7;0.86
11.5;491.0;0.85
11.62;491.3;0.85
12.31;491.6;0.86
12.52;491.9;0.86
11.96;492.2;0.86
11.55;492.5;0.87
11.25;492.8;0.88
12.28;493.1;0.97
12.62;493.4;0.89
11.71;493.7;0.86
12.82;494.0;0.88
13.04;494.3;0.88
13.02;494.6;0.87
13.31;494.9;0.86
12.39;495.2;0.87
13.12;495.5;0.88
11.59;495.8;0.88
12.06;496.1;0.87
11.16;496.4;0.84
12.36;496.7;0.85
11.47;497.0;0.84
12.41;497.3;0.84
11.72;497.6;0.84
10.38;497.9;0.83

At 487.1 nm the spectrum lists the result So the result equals 12.48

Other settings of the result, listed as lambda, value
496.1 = 12.06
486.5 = 9.411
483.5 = 13.04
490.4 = 12.92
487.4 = 11.9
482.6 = 14.87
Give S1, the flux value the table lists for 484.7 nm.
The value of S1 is 11.12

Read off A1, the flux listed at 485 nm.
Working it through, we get 11.91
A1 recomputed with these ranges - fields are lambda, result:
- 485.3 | 11.75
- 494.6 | 13.02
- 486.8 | 10.81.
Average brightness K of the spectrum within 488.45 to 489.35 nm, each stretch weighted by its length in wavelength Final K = 11.3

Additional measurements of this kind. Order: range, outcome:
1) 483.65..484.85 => 11.4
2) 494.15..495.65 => 13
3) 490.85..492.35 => 12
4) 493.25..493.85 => 12.2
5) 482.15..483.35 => 12.2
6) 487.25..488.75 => 11.1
